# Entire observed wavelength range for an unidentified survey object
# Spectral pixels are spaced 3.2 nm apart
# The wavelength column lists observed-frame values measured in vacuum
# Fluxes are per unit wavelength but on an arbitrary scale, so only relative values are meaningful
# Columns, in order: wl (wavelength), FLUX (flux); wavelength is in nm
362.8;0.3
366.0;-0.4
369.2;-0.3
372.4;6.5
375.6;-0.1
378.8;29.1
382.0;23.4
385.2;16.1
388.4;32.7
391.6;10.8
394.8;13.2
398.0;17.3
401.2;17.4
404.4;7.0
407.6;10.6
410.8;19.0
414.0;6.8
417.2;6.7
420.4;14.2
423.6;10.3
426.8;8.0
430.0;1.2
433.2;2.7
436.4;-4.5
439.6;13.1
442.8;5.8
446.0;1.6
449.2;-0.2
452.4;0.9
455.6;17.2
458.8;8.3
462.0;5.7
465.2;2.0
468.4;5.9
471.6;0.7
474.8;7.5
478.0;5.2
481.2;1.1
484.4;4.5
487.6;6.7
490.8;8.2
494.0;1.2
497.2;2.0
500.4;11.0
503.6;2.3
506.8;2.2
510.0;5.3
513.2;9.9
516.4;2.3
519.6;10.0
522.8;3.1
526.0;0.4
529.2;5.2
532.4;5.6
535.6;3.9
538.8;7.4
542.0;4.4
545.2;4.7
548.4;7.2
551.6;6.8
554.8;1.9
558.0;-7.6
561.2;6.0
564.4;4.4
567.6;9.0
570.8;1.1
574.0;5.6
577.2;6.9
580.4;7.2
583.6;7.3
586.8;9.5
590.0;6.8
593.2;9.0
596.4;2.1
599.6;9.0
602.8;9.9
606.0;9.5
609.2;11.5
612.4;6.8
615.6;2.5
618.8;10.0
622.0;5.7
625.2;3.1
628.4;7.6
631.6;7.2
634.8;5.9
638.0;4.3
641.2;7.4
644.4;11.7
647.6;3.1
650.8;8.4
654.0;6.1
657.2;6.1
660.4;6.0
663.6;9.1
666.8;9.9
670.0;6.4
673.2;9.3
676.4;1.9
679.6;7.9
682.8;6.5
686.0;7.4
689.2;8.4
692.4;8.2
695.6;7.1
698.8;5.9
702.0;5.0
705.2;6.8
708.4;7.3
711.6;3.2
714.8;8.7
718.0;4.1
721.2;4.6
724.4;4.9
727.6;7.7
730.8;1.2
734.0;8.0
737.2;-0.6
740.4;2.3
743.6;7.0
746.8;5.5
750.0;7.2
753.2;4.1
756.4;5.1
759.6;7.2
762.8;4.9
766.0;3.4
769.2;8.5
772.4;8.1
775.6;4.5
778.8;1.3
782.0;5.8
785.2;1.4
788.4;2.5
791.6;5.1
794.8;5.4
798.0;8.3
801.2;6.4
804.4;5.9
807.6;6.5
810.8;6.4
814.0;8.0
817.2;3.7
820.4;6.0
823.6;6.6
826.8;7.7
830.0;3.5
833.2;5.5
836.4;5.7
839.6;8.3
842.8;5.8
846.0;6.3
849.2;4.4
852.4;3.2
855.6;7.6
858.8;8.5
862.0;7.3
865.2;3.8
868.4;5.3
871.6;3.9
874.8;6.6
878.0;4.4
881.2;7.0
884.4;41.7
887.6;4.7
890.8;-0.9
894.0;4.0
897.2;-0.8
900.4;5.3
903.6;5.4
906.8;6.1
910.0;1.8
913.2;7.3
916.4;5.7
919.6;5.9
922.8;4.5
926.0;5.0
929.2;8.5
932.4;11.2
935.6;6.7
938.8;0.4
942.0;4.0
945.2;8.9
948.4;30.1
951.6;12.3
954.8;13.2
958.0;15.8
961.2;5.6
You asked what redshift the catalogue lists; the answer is 1.369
